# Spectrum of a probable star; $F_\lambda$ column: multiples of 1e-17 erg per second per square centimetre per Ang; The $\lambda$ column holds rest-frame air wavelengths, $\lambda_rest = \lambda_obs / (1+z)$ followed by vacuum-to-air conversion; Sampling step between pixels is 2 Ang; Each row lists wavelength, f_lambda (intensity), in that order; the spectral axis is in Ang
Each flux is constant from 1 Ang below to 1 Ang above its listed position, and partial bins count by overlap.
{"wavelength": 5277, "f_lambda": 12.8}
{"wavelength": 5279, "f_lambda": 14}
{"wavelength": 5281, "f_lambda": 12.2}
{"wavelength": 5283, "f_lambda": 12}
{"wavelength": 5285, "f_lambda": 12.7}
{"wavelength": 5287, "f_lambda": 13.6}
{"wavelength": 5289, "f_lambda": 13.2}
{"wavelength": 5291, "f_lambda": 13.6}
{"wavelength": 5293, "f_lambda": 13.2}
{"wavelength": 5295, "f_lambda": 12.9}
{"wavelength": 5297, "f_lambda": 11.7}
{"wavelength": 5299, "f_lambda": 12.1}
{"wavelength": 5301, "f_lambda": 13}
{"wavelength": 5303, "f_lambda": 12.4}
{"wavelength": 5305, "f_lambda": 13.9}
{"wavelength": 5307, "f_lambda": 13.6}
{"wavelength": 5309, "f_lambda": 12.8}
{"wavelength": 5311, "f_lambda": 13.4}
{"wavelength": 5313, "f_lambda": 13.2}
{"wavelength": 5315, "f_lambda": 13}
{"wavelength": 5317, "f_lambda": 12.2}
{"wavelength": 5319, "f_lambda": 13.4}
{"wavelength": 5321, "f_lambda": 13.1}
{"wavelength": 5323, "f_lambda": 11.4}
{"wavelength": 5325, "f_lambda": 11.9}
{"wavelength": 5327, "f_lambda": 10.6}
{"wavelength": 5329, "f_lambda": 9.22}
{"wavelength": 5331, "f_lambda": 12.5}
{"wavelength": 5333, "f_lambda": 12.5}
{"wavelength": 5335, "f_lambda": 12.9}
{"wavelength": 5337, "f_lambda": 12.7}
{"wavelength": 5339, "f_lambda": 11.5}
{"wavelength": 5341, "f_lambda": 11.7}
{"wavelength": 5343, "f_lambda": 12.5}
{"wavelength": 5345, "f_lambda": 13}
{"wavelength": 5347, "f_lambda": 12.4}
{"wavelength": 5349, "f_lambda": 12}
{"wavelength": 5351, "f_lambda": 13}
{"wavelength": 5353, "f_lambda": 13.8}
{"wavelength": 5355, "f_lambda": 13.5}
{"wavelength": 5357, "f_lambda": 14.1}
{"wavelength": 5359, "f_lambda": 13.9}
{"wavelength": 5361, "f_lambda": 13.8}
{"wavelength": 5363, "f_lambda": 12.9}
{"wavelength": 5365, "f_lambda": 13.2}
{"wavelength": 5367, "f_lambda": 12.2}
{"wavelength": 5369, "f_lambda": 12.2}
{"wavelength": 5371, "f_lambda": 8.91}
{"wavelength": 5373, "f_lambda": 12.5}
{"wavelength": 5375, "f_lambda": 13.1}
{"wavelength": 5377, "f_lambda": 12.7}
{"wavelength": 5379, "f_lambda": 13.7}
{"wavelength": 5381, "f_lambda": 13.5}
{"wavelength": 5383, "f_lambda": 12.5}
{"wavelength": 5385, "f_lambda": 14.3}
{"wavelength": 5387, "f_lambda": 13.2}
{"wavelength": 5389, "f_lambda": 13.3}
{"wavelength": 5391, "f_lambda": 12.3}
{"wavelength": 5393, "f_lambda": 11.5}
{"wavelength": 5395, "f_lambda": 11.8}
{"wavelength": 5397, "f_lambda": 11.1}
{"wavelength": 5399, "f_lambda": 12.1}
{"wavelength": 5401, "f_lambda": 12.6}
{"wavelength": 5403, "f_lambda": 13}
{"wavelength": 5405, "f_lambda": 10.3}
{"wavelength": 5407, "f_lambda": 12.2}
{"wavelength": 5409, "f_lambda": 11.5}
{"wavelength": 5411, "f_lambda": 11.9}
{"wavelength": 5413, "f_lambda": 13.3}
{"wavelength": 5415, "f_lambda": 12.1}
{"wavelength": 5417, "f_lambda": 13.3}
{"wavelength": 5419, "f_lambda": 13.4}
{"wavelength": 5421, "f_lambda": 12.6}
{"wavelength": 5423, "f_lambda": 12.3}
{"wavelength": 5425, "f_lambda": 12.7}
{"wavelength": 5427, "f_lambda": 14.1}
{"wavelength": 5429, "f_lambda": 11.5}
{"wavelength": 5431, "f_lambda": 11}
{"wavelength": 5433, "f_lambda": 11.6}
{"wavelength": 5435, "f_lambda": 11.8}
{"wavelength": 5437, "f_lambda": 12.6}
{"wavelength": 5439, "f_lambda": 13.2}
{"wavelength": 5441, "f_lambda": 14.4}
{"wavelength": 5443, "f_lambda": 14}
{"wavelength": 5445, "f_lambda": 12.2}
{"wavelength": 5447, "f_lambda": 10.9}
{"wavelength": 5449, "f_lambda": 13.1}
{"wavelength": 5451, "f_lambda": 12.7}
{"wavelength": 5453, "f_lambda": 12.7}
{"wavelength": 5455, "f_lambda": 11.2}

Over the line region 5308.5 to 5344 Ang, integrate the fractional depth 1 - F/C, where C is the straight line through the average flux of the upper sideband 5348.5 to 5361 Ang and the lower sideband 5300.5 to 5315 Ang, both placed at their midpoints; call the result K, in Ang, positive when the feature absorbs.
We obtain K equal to 2.8 Ang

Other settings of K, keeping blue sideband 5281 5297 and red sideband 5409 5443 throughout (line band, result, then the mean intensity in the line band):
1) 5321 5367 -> 1.0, 12.5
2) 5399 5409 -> 0.5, 12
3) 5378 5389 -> -0.6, 13.4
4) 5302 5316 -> -0.4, 13.2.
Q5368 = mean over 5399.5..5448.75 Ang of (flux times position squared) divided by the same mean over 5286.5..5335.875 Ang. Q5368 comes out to 1.03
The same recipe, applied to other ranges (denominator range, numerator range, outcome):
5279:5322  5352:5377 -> 1.02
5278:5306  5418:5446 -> 1.04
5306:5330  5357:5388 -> 1.07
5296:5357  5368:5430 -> 1.02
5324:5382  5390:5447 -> 1.01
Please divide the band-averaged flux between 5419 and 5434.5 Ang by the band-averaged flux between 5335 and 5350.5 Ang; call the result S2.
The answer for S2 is 1.00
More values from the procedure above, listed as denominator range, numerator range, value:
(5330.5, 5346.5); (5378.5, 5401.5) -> 1.02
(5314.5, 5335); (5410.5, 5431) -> 1.05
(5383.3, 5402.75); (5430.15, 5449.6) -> 1.00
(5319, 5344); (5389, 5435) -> 1.02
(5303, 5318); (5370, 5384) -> 0.95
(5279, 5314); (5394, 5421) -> 0.94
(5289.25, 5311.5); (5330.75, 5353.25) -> 0.96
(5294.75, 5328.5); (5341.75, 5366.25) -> 1.05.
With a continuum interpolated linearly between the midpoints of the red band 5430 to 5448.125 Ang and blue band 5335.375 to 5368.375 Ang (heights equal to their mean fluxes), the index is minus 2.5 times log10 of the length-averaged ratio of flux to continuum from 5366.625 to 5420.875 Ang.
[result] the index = 0.023 mag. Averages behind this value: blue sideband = 12.9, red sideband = 12.4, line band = 12.4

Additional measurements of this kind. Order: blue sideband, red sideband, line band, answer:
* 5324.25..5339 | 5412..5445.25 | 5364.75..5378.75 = 0.00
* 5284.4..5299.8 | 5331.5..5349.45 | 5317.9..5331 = 0.08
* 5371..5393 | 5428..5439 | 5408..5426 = -0.04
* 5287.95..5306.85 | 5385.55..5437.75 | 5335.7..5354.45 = 0.01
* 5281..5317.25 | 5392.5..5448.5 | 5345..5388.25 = -0.03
